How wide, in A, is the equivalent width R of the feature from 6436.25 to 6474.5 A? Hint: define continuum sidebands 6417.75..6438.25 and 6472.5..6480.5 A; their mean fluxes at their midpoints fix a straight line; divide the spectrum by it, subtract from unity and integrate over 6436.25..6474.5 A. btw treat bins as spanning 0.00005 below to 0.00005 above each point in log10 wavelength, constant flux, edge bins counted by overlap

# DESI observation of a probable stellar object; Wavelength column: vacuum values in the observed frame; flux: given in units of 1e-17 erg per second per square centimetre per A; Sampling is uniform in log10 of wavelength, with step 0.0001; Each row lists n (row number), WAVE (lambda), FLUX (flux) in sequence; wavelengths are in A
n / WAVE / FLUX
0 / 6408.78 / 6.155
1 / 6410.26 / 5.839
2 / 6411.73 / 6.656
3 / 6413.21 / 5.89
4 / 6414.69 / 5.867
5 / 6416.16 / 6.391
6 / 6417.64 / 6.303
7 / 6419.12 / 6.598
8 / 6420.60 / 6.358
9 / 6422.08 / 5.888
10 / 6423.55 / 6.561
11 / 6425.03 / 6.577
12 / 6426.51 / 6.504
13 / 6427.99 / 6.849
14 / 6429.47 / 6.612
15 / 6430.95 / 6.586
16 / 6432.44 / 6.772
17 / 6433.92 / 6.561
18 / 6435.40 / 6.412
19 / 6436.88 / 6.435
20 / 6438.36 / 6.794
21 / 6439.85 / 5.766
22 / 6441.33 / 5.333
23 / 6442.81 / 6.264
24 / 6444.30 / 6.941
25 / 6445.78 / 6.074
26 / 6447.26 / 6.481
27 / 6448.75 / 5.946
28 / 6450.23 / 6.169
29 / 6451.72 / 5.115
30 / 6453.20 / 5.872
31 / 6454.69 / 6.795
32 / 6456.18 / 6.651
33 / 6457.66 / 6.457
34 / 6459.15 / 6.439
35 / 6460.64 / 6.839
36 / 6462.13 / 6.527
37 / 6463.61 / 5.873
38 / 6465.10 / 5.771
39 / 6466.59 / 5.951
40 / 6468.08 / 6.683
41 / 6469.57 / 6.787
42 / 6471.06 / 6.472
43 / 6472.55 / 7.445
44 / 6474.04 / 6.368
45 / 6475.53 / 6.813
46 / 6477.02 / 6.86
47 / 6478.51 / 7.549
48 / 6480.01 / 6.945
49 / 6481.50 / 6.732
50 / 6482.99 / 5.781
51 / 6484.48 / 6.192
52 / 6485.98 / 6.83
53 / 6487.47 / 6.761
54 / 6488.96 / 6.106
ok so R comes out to 2.5 A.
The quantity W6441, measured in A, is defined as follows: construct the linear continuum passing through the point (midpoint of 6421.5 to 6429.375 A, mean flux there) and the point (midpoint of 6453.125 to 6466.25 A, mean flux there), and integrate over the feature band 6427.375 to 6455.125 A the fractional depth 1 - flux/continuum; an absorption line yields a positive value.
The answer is 0.6 A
